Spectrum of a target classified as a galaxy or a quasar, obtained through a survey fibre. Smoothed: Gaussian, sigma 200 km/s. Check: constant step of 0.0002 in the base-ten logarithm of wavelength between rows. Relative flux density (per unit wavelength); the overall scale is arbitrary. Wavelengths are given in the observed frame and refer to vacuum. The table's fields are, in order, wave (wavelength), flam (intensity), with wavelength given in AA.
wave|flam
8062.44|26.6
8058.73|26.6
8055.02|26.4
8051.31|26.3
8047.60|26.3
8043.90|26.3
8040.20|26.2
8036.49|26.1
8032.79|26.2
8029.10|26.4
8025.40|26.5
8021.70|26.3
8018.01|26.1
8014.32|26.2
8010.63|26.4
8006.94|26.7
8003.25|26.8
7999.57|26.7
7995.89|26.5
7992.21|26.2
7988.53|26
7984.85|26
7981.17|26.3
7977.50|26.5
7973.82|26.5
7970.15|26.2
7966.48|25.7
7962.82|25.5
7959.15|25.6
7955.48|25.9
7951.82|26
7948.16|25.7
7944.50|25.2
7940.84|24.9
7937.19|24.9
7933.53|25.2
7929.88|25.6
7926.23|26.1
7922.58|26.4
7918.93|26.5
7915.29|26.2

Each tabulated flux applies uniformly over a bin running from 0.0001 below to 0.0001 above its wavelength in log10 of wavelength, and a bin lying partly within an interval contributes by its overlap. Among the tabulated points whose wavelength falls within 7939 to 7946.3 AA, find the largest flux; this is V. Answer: 25.2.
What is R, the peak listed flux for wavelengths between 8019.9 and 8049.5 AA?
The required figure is 26.5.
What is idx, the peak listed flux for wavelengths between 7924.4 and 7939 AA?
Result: 26.1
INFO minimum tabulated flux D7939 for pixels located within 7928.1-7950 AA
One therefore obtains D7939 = 24.9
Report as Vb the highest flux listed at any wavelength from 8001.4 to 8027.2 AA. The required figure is 26.8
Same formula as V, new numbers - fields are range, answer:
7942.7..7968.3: 26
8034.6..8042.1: 26.2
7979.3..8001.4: 26.7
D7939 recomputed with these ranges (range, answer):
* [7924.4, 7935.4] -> 25.2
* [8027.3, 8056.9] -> 26.1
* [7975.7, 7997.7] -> 26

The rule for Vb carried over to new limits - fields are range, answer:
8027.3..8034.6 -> 26.4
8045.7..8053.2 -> 26.3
